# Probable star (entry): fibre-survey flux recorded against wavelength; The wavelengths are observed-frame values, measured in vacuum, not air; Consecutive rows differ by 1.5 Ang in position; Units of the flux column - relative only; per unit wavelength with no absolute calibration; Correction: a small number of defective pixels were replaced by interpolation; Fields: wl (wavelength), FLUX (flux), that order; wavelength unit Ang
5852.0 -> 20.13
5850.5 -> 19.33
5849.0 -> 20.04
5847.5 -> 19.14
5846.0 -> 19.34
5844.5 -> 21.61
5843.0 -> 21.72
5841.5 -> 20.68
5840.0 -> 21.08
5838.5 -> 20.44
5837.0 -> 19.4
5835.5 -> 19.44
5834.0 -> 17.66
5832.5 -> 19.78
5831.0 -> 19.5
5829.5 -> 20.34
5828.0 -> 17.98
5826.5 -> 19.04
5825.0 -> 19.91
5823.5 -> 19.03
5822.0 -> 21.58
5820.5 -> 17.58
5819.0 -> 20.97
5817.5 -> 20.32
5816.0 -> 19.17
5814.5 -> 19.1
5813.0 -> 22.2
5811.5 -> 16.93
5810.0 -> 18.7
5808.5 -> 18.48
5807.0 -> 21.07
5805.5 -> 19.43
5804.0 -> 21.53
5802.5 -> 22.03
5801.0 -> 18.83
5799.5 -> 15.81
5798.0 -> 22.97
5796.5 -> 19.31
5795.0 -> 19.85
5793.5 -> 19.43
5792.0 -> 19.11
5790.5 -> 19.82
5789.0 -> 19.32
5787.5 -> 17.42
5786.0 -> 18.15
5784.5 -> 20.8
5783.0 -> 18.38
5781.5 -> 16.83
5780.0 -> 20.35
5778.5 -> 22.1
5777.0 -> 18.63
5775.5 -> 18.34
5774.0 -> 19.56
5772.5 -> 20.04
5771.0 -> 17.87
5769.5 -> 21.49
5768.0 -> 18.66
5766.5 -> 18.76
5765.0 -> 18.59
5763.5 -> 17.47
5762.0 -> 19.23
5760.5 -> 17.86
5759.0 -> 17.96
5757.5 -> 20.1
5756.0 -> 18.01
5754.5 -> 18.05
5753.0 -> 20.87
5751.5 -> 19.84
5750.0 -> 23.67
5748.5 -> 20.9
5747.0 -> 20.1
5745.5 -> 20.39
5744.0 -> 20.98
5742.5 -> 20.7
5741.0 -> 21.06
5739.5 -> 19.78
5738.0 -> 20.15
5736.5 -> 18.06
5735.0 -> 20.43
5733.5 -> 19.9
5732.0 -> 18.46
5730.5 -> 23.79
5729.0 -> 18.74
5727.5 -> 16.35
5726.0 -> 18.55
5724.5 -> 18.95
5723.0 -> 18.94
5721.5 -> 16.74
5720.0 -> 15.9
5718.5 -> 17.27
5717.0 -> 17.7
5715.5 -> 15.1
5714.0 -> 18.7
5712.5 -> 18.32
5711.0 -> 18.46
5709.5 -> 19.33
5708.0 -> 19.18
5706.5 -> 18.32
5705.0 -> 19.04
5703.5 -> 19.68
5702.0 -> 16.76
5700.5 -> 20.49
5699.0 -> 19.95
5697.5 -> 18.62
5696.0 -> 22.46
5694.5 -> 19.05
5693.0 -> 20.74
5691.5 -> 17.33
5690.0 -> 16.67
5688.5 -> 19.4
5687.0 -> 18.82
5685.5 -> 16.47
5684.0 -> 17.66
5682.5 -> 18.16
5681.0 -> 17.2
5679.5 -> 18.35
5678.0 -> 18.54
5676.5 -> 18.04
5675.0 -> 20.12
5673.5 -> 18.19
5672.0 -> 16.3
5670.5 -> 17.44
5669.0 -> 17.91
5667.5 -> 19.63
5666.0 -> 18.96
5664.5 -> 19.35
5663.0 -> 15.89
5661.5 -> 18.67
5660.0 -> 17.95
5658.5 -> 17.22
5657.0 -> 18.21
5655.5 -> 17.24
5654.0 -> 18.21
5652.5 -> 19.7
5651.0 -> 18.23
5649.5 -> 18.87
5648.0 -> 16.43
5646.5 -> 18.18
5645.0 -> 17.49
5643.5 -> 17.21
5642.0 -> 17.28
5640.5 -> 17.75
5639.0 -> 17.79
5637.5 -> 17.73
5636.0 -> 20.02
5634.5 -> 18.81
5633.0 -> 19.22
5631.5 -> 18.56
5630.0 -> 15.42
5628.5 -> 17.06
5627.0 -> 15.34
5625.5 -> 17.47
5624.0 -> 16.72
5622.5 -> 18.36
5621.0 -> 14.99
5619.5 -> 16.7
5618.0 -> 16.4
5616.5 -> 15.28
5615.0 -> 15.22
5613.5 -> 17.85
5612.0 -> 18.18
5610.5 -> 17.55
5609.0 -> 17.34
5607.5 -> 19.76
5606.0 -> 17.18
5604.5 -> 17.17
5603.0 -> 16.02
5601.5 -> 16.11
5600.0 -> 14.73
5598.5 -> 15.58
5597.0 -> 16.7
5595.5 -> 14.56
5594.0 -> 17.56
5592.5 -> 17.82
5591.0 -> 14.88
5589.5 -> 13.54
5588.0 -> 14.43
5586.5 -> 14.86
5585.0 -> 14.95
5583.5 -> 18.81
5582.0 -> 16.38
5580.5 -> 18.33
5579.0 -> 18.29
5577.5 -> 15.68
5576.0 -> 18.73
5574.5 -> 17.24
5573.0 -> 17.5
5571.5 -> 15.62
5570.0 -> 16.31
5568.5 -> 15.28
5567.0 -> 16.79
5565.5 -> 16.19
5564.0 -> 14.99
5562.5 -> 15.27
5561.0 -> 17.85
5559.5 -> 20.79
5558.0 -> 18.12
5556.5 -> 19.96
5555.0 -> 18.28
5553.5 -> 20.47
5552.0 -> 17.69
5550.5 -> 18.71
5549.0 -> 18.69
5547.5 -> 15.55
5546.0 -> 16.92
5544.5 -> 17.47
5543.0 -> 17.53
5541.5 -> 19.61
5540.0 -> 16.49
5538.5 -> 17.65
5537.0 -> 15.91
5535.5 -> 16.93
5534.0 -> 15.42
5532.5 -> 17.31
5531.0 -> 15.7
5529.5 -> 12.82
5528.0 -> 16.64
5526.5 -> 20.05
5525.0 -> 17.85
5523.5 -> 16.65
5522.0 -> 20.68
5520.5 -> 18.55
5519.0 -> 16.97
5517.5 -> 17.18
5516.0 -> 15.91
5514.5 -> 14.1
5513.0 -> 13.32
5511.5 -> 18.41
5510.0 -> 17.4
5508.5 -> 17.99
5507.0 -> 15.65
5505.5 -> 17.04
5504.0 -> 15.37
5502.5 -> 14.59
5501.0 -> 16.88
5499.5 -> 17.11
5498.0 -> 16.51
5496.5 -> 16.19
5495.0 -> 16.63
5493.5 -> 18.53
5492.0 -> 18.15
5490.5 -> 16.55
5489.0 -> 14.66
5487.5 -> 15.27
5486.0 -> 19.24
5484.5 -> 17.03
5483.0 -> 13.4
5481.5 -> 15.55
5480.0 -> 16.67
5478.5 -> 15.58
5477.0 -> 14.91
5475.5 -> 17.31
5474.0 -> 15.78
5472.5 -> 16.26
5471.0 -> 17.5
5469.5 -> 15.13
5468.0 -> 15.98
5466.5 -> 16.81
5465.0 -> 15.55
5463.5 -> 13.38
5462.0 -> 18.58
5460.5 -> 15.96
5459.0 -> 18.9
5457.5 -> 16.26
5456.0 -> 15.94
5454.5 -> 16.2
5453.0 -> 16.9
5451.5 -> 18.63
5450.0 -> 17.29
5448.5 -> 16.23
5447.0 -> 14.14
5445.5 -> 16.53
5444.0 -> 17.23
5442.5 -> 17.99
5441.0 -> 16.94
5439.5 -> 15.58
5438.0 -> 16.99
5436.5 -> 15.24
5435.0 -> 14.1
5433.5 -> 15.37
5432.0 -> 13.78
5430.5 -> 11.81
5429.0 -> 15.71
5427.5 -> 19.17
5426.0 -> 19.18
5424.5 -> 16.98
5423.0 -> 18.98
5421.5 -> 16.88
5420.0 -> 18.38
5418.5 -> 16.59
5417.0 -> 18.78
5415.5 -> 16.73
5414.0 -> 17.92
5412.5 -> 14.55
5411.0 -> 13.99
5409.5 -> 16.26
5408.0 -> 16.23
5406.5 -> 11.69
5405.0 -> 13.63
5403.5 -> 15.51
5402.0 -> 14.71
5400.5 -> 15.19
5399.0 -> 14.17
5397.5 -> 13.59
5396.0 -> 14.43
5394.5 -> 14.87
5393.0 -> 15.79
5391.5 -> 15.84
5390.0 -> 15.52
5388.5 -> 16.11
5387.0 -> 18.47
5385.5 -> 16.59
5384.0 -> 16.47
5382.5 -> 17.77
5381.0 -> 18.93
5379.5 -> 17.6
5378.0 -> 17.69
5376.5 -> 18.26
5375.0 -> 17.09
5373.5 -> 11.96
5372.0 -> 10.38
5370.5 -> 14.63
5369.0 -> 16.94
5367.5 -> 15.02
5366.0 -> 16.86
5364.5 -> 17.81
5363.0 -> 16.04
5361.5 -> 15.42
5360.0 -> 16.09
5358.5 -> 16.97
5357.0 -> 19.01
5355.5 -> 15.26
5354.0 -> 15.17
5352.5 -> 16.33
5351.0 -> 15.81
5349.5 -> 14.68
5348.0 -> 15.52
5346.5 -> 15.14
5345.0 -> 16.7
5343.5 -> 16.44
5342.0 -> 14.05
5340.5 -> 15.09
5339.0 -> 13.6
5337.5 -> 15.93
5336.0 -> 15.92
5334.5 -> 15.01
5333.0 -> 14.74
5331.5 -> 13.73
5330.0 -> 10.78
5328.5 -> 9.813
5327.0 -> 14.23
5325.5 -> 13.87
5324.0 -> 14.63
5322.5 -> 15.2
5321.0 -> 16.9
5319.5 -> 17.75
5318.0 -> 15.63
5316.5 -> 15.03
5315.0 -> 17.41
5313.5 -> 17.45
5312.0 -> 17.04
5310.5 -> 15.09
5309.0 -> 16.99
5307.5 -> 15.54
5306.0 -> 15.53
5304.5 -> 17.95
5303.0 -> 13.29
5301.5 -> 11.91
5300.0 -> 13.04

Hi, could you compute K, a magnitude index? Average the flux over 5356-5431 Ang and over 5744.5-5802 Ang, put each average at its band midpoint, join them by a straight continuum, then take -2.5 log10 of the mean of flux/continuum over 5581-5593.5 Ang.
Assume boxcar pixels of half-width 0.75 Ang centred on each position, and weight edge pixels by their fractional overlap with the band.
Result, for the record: 0.13 mag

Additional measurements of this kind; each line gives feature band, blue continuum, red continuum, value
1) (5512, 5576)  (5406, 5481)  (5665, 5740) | 0.00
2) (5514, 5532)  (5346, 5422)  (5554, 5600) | -0.03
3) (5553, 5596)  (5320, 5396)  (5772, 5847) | 0.04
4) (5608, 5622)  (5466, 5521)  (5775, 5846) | 0.06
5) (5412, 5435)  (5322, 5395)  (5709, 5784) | -0.03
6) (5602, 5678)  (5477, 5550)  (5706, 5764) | 0.03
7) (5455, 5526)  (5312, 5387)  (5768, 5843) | 0.02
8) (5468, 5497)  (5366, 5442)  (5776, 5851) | 0.02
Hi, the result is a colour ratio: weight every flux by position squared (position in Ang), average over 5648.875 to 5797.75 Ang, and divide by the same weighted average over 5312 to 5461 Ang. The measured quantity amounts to 1.34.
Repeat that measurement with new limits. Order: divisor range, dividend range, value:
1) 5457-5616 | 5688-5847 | 1.25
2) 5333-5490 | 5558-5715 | 1.19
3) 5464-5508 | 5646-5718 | 1.21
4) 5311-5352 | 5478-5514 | 1.15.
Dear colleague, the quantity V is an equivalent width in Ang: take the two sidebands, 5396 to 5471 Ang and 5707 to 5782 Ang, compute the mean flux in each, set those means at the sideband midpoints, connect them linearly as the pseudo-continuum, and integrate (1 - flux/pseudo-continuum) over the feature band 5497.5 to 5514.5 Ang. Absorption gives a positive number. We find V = 0.5 Ang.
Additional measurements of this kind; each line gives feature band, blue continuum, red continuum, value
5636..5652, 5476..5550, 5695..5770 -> 0.3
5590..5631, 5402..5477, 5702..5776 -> 2.9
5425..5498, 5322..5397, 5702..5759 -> 0.9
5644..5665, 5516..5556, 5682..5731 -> 0.3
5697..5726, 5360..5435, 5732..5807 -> 1.1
